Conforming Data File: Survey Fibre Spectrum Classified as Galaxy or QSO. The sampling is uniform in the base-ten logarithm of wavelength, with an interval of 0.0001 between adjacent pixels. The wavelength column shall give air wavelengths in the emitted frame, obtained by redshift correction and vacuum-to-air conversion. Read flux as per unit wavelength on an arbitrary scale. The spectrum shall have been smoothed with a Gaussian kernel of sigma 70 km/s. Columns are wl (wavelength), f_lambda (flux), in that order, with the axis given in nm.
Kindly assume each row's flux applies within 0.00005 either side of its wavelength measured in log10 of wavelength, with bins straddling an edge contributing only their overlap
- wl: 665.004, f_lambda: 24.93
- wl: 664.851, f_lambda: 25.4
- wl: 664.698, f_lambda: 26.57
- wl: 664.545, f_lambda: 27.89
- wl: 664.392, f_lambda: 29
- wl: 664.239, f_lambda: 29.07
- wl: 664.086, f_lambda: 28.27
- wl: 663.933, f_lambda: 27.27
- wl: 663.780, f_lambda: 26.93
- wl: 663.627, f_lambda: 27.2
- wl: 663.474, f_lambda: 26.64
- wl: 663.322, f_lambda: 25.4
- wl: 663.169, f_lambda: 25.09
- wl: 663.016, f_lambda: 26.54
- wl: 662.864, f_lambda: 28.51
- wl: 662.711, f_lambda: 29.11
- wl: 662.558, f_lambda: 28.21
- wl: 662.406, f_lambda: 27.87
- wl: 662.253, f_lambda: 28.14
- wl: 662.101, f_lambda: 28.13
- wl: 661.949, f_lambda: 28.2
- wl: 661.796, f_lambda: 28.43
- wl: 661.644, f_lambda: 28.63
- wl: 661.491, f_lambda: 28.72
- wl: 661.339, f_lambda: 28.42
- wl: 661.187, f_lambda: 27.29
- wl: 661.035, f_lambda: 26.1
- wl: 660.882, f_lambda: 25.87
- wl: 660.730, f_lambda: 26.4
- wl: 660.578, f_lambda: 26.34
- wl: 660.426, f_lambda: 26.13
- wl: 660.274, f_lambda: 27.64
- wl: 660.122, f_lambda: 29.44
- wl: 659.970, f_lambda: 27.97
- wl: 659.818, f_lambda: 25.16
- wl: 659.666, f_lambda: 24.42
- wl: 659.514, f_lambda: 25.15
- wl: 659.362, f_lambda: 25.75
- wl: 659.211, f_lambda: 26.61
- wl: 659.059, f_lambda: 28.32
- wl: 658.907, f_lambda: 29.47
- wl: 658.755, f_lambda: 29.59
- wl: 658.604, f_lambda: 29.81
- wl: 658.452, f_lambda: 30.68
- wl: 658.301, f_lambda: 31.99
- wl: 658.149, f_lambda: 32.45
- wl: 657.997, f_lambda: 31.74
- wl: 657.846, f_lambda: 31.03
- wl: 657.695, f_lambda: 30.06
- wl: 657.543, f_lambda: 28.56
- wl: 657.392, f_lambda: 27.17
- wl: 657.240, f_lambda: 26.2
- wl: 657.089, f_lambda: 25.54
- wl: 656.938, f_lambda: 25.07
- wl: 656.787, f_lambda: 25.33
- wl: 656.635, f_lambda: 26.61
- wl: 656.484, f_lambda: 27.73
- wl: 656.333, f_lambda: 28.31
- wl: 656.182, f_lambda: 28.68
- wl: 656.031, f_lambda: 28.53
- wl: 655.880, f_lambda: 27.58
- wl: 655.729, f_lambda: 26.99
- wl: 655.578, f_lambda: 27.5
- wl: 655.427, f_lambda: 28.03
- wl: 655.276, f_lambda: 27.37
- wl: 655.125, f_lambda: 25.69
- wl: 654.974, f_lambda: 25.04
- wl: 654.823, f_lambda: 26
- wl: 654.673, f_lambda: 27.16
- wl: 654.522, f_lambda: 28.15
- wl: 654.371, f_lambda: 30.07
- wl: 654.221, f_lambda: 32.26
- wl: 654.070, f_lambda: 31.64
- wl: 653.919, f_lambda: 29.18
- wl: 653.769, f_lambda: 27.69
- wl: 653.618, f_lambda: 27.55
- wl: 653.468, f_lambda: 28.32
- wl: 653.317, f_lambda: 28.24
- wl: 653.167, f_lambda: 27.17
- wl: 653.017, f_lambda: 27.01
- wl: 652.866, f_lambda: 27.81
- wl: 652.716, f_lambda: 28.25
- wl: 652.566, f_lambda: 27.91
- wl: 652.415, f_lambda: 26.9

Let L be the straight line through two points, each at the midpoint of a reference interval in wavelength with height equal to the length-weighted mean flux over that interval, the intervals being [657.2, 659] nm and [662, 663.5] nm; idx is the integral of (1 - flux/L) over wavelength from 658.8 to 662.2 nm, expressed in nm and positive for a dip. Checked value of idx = 0.165 nm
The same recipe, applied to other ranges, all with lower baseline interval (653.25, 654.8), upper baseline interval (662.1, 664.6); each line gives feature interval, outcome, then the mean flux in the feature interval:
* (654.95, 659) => 0.03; 28.3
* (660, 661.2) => 0.05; 26.9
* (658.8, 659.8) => 0.05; 26.6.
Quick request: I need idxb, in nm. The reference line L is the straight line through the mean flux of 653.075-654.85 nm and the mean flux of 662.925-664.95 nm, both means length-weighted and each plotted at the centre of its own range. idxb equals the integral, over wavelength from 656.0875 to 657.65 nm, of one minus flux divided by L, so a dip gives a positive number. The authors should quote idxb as 0.07 nm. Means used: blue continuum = 28.7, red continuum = 27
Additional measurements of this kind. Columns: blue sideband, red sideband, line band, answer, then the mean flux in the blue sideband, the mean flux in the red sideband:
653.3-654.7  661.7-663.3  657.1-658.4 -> -0.054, 29.1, 27.7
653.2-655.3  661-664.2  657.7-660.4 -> -0.077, 28.2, 27.6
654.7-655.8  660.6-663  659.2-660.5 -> 0.047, 26.7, 27.8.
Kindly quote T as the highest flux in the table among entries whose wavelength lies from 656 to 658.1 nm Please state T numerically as 31.74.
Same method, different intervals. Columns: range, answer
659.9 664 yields 29.44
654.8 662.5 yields 32.45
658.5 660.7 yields 29.81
